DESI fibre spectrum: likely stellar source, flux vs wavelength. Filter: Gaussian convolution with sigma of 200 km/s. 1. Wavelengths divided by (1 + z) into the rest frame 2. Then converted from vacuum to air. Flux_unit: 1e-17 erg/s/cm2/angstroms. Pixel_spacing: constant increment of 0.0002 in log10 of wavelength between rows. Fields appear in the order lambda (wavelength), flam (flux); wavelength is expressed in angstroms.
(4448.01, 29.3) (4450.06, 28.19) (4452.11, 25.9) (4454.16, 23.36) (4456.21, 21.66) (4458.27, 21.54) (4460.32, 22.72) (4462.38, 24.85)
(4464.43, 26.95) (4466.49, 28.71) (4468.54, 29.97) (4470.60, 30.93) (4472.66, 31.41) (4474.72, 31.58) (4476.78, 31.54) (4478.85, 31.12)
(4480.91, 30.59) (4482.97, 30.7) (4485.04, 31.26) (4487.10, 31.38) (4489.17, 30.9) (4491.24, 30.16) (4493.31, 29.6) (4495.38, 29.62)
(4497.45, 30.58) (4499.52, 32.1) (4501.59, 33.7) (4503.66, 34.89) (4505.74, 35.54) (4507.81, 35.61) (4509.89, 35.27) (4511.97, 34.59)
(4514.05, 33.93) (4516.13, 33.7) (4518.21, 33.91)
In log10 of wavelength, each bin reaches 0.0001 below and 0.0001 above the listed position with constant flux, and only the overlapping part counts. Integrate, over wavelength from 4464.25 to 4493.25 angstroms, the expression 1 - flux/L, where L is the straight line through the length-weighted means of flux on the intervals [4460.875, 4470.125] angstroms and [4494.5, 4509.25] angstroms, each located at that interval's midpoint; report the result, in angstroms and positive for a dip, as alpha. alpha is -1.0 angstroms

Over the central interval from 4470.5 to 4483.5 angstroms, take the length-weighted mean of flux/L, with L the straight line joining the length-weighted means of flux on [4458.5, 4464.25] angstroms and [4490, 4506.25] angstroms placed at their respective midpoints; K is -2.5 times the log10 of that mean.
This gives -0.14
